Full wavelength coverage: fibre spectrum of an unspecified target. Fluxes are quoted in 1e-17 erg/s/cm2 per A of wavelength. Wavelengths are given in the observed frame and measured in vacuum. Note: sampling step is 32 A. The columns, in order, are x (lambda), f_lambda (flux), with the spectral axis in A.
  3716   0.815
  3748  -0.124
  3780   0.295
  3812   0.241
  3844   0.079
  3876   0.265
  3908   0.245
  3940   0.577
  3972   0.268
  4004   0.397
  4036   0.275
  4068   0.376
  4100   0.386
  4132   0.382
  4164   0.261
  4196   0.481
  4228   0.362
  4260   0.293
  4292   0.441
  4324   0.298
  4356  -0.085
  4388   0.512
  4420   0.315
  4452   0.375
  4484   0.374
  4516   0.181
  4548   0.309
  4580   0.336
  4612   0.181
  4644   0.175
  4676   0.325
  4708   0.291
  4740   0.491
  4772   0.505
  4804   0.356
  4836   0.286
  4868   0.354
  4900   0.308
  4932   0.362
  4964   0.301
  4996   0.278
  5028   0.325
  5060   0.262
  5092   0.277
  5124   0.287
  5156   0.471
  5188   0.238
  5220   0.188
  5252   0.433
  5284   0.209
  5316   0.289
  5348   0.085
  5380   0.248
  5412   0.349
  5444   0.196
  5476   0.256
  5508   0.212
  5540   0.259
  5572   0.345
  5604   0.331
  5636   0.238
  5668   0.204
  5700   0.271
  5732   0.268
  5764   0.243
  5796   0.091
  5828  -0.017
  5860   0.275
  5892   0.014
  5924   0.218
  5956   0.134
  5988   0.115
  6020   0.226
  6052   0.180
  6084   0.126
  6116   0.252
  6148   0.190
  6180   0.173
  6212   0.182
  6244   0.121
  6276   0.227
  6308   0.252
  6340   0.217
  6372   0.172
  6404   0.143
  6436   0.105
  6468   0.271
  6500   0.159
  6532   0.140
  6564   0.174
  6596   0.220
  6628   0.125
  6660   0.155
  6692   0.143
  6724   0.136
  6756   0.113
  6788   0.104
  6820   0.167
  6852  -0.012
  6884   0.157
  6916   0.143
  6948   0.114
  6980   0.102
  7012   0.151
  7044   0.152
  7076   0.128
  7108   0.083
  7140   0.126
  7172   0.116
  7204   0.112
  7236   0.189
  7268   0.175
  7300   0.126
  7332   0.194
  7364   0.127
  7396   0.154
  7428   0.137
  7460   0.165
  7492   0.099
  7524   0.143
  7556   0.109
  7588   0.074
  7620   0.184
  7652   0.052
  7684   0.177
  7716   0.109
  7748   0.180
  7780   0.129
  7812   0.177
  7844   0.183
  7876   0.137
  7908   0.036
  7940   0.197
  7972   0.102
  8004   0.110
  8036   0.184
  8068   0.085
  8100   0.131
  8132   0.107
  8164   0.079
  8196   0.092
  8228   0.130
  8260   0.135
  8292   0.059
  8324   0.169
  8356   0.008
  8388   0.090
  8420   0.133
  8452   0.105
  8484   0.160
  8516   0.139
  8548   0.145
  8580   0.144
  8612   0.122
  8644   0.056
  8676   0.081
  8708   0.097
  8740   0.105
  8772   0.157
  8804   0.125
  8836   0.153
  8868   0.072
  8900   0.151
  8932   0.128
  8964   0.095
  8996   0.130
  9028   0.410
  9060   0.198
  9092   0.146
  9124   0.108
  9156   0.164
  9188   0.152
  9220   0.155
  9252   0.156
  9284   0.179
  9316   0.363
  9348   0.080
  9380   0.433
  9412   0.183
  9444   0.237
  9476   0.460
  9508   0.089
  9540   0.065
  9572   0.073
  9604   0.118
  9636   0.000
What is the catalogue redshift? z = 1.425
